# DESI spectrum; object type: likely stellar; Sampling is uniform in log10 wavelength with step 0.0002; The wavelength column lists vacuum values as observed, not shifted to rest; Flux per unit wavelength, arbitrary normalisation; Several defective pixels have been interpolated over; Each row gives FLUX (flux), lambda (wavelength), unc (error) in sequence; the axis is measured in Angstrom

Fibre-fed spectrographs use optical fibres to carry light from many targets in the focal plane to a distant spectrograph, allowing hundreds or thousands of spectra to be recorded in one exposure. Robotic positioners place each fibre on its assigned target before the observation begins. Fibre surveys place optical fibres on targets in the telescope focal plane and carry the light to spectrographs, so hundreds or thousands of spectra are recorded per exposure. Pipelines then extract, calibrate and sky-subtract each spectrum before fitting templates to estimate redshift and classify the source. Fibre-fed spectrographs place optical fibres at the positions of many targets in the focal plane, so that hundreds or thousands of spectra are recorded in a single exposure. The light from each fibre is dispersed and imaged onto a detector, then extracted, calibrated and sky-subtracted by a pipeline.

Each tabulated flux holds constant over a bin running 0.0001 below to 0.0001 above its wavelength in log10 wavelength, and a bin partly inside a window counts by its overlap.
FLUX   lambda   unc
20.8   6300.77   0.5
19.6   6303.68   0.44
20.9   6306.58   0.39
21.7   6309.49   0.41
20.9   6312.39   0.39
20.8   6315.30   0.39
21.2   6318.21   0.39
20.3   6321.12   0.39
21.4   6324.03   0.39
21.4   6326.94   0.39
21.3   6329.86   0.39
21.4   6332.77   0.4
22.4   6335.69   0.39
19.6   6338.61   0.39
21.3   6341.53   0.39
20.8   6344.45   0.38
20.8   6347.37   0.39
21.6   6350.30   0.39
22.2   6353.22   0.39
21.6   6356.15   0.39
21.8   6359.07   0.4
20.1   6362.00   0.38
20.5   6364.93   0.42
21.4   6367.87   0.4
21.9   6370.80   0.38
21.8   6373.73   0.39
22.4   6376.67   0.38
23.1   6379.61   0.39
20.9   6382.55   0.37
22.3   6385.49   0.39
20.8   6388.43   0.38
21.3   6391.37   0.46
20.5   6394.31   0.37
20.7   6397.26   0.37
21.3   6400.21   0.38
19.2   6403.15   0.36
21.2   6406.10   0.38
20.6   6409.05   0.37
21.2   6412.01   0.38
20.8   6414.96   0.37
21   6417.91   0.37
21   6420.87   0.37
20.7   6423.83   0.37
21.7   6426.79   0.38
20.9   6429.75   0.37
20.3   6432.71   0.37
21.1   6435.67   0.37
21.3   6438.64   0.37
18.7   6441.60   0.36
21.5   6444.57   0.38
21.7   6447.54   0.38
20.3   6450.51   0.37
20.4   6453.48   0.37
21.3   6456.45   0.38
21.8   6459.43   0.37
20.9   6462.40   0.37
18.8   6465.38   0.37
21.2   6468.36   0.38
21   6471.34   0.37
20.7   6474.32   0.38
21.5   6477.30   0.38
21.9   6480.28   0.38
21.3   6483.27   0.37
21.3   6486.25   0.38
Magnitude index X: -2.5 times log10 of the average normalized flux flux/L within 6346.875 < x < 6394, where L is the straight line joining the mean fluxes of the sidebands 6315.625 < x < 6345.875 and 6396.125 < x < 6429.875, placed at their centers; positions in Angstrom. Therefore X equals -0.03 mag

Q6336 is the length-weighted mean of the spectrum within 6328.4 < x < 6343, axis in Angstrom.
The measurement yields 21.2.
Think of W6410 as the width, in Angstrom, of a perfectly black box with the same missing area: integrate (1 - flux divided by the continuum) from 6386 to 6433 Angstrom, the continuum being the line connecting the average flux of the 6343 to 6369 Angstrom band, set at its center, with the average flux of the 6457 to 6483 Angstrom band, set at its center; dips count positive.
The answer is 0.5 Angstrom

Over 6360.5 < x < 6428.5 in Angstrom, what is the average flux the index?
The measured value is 21.1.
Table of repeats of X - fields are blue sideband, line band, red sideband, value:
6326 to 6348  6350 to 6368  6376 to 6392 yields 0.008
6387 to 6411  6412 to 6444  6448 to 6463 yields 0.003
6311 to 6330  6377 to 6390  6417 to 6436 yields -0.043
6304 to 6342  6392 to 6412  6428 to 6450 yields 0.011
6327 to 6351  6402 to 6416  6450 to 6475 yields 0.015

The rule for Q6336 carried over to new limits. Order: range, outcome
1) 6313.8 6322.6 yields 20.8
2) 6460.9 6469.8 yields 20.3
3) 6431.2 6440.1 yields 20.9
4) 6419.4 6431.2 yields 21.1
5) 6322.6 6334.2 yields 21.4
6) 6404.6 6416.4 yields 20.9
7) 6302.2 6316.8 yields 20.8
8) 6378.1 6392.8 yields 21.7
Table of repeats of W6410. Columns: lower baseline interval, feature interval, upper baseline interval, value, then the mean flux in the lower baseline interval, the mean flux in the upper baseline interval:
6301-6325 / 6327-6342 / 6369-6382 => 0.1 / 20.8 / 22.2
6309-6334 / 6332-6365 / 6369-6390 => 0.4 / 21.1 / 21.9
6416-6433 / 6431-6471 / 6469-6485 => 0.8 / 21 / 21.3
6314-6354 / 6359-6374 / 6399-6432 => -0.1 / 21.2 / 20.9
